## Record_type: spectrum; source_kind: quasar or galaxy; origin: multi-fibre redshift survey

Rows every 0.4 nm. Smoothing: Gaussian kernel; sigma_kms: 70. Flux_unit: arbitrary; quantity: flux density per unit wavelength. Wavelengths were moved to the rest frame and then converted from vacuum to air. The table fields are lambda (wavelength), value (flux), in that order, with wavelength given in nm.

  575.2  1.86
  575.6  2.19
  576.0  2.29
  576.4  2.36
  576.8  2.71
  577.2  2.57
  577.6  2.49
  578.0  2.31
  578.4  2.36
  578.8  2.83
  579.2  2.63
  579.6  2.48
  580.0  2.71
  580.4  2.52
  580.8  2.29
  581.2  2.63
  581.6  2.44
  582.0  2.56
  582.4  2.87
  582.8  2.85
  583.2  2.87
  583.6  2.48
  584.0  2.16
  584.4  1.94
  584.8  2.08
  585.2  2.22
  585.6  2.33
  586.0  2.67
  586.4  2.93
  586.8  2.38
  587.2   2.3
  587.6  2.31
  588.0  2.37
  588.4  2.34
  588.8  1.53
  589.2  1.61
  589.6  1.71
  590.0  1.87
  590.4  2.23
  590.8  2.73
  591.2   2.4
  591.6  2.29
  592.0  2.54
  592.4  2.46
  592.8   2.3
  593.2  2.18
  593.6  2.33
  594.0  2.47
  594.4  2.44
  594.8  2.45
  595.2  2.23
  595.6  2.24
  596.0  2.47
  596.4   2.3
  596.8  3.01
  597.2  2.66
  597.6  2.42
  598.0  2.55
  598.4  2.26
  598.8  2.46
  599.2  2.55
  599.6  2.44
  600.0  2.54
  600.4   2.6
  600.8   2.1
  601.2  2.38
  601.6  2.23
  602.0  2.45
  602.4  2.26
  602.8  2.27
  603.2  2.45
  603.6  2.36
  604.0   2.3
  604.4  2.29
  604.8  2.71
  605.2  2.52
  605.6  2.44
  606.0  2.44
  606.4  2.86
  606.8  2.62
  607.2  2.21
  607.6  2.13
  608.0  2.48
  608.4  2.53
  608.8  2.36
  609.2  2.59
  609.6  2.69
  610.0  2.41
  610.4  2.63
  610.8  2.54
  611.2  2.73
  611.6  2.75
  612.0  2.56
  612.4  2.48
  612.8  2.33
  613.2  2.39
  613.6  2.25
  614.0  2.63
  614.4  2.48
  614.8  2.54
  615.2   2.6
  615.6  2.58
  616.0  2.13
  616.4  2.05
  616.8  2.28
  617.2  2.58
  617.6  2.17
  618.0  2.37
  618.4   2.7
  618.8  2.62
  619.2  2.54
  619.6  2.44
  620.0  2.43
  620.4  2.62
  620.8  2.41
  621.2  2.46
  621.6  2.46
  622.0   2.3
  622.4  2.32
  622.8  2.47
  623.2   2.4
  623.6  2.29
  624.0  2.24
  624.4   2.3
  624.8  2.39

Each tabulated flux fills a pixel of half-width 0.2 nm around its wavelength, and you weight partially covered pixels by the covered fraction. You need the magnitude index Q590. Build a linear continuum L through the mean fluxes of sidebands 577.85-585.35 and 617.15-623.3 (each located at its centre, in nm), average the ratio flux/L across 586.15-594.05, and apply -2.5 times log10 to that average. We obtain 0.10 mag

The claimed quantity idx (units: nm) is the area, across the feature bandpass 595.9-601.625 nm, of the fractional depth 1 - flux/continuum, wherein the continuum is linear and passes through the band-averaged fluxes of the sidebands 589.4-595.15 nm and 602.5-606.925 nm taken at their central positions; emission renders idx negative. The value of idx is -0.186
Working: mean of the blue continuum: 2.31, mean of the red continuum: 2.47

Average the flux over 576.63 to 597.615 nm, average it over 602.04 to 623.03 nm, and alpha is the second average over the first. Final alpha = 1.0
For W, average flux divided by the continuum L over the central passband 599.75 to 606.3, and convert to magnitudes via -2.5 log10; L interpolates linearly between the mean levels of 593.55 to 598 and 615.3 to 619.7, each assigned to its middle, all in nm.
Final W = 0.02 mag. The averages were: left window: 2.46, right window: 2.41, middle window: 2.4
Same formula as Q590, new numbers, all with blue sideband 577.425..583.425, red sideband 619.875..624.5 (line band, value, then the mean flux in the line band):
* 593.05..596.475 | 0.08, 2.35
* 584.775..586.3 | 0.08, 2.39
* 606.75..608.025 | 0.07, 2.31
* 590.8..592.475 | 0.03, 2.46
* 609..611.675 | -0.07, 2.61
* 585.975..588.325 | 0.04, 2.47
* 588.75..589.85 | 0.48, 1.64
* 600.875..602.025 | 0.08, 2.31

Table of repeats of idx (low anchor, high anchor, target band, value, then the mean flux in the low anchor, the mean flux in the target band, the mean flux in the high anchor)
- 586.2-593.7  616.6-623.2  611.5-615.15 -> -0.13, 2.25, 2.49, 2.45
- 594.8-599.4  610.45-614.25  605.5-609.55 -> 0.05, 2.47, 2.47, 2.52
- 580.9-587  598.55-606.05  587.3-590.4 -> 0.60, 2.49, 1.99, 2.41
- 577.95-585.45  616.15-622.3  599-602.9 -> 0.11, 2.49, 2.38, 2.42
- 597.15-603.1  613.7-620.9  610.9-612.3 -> -0.13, 2.41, 2.66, 2.45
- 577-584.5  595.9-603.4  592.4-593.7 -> 0.09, 2.53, 2.29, 2.44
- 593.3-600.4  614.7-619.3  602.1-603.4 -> 0.06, 2.46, 2.34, 2.43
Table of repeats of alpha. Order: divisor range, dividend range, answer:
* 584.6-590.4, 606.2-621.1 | 1.13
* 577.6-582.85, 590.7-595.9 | 0.93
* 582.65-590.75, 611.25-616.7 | 1.08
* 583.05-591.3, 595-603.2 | 1.07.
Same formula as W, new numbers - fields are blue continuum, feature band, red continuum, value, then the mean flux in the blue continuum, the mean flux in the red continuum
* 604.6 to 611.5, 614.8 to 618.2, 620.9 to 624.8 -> 0.03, 2.53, 2.36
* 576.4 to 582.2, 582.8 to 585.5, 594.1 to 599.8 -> 0.08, 2.53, 2.46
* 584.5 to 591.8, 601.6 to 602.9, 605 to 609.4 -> 0.04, 2.23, 2.47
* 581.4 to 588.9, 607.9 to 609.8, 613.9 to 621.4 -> -0.04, 2.41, 2.45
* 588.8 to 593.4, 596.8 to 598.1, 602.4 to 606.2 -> -0.14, 2.18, 2.41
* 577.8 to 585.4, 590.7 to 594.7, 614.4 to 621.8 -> 0.03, 2.49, 2.44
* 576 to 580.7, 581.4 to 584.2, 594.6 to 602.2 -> -0.04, 2.53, 2.44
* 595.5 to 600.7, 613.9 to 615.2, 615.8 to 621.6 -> -0.05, 2.5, 2.42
